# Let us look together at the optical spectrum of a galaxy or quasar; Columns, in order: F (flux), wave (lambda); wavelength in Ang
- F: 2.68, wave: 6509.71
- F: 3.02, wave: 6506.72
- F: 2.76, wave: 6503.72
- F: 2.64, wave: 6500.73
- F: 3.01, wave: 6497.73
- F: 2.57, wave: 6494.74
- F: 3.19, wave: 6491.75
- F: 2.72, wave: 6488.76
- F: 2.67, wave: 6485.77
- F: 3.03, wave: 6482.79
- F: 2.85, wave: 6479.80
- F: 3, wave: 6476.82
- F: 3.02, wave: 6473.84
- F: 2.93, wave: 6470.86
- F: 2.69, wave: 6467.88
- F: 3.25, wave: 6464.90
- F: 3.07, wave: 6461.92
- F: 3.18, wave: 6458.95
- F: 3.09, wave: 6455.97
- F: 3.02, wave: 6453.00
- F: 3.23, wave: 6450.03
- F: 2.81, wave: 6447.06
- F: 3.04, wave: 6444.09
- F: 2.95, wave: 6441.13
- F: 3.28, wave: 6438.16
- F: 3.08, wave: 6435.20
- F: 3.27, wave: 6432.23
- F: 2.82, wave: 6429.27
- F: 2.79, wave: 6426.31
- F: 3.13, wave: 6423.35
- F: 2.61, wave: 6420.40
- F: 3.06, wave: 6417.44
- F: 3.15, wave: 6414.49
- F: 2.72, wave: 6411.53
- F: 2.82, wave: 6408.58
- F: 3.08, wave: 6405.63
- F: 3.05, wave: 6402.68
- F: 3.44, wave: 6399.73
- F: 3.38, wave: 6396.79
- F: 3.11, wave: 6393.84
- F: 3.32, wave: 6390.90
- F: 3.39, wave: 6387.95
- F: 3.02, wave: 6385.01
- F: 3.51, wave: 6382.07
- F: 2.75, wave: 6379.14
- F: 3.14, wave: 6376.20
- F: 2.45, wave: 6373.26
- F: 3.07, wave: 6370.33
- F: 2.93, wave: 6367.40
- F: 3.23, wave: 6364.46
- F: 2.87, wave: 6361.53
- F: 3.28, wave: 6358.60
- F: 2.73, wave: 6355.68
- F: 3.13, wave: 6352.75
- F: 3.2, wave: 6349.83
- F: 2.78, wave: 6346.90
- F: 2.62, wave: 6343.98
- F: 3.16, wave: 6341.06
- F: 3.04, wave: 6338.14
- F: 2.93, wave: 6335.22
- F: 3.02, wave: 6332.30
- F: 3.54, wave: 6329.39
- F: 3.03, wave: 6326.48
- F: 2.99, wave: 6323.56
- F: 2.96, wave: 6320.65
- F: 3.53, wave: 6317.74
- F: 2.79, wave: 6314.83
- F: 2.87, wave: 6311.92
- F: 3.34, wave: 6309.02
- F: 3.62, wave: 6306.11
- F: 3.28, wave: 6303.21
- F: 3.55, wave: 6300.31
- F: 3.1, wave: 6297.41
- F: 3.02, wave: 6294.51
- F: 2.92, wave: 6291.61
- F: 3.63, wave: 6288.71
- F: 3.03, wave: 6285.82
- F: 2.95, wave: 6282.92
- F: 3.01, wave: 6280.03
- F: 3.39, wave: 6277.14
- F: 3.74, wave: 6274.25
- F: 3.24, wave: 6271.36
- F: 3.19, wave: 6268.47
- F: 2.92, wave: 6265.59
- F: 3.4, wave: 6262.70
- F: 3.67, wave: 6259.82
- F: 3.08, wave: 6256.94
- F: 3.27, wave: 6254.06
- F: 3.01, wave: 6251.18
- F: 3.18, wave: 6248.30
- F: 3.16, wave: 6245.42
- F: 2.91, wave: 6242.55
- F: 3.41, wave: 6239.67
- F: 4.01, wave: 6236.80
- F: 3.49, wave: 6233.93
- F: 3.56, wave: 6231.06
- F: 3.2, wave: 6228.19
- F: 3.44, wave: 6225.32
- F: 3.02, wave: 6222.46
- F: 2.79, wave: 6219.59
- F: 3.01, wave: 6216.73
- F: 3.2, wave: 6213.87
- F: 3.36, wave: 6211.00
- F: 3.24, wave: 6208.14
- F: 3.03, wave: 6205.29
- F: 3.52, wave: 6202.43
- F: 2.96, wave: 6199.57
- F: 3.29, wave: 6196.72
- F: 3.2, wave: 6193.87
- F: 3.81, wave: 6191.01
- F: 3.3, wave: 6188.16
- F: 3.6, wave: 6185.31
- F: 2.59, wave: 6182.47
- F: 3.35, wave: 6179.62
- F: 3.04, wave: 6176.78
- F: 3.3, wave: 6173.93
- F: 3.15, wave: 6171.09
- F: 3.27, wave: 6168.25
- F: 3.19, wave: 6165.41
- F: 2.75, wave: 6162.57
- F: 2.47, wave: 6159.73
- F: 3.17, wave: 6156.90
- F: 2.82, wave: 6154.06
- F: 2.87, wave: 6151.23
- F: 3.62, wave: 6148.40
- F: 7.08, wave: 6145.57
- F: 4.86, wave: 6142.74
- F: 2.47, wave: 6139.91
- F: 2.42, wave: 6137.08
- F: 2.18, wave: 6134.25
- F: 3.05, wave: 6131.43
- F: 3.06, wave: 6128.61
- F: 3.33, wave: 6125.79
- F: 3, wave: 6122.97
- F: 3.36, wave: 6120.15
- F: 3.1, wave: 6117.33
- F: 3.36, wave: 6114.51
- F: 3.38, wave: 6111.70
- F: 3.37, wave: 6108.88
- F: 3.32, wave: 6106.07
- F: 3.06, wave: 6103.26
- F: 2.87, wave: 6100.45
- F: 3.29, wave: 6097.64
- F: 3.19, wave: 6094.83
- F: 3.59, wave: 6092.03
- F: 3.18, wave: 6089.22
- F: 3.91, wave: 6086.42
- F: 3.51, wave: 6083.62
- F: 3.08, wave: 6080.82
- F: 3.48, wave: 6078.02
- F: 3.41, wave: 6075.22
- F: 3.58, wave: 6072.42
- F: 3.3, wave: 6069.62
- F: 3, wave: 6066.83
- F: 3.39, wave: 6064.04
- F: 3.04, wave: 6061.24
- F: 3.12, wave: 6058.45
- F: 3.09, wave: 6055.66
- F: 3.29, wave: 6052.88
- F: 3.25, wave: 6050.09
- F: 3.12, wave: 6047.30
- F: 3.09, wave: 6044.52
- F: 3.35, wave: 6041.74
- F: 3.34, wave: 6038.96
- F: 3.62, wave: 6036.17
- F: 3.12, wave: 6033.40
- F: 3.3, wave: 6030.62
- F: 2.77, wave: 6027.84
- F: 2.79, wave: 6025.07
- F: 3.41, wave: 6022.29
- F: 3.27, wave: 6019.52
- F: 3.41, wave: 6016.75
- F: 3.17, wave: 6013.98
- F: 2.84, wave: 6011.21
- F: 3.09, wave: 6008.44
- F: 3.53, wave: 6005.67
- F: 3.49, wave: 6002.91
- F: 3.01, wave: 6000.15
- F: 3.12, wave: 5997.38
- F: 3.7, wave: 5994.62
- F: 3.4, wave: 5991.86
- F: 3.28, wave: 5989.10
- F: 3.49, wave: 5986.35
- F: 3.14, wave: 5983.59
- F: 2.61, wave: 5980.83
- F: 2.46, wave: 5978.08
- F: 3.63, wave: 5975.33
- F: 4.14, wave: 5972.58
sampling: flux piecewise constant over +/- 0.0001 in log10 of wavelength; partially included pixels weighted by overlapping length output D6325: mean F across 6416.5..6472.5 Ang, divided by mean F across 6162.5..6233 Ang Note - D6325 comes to 0.94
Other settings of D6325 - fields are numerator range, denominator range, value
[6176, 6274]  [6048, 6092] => 0.98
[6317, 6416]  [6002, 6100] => 0.94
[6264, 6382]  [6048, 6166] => 0.95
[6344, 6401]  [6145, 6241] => 0.93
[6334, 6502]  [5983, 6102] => 0.92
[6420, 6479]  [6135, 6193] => 0.90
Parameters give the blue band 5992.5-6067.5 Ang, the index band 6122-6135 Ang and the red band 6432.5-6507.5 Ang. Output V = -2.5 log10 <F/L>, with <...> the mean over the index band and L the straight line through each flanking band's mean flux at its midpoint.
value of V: 0.07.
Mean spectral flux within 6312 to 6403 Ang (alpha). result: 3.07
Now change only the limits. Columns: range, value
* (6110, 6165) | 3.28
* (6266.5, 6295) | 3.21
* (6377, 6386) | 3.1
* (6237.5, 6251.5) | 3.19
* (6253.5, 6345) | 3.18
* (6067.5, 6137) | 3.23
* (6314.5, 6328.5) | 3.1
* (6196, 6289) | 3.25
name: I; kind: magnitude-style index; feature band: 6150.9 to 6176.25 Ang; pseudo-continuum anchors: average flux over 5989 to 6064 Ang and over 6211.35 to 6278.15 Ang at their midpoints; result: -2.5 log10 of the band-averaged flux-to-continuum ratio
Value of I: 0.09 mag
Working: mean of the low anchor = 3.22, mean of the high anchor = 3.27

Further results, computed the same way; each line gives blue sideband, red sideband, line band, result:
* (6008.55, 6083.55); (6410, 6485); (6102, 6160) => -0.049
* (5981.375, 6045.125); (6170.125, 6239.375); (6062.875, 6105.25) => -0.023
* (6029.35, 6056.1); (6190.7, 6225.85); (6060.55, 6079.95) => -0.021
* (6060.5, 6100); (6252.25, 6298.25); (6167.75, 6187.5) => 0.033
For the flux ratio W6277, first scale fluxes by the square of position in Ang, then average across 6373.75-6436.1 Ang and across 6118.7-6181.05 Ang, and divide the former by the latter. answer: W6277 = 1.0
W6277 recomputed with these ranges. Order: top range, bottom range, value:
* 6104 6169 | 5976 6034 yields 1.08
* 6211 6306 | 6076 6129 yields 1.04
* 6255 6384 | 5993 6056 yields 1.07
